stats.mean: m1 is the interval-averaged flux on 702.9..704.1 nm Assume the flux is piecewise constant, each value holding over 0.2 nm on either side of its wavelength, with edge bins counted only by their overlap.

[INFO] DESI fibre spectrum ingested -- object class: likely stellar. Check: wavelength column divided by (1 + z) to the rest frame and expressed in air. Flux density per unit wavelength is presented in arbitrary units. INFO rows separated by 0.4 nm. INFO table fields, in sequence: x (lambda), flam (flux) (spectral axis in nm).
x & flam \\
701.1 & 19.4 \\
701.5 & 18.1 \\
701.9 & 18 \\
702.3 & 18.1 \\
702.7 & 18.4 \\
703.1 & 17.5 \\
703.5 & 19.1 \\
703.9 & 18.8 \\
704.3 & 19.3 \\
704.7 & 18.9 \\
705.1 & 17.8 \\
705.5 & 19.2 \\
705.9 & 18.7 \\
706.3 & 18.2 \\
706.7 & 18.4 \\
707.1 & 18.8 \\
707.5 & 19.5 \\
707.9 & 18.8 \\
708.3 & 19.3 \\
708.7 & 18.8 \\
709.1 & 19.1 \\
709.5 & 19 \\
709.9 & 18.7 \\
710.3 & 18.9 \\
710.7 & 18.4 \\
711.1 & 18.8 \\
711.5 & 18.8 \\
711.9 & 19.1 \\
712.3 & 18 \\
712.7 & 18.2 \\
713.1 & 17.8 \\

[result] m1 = 18.5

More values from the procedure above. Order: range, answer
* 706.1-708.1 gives 18.7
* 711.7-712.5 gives 18.5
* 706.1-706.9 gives 18.3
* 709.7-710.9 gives 18.7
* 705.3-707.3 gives 18.7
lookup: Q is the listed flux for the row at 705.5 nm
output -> 19.2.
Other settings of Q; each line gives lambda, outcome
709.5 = 19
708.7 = 18.8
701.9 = 18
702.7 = 18.4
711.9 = 19.1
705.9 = 18.7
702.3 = 18.1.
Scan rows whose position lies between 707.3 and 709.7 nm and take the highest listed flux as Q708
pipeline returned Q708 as 19.5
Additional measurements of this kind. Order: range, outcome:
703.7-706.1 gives 19.3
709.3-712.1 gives 19.1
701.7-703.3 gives 18.4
